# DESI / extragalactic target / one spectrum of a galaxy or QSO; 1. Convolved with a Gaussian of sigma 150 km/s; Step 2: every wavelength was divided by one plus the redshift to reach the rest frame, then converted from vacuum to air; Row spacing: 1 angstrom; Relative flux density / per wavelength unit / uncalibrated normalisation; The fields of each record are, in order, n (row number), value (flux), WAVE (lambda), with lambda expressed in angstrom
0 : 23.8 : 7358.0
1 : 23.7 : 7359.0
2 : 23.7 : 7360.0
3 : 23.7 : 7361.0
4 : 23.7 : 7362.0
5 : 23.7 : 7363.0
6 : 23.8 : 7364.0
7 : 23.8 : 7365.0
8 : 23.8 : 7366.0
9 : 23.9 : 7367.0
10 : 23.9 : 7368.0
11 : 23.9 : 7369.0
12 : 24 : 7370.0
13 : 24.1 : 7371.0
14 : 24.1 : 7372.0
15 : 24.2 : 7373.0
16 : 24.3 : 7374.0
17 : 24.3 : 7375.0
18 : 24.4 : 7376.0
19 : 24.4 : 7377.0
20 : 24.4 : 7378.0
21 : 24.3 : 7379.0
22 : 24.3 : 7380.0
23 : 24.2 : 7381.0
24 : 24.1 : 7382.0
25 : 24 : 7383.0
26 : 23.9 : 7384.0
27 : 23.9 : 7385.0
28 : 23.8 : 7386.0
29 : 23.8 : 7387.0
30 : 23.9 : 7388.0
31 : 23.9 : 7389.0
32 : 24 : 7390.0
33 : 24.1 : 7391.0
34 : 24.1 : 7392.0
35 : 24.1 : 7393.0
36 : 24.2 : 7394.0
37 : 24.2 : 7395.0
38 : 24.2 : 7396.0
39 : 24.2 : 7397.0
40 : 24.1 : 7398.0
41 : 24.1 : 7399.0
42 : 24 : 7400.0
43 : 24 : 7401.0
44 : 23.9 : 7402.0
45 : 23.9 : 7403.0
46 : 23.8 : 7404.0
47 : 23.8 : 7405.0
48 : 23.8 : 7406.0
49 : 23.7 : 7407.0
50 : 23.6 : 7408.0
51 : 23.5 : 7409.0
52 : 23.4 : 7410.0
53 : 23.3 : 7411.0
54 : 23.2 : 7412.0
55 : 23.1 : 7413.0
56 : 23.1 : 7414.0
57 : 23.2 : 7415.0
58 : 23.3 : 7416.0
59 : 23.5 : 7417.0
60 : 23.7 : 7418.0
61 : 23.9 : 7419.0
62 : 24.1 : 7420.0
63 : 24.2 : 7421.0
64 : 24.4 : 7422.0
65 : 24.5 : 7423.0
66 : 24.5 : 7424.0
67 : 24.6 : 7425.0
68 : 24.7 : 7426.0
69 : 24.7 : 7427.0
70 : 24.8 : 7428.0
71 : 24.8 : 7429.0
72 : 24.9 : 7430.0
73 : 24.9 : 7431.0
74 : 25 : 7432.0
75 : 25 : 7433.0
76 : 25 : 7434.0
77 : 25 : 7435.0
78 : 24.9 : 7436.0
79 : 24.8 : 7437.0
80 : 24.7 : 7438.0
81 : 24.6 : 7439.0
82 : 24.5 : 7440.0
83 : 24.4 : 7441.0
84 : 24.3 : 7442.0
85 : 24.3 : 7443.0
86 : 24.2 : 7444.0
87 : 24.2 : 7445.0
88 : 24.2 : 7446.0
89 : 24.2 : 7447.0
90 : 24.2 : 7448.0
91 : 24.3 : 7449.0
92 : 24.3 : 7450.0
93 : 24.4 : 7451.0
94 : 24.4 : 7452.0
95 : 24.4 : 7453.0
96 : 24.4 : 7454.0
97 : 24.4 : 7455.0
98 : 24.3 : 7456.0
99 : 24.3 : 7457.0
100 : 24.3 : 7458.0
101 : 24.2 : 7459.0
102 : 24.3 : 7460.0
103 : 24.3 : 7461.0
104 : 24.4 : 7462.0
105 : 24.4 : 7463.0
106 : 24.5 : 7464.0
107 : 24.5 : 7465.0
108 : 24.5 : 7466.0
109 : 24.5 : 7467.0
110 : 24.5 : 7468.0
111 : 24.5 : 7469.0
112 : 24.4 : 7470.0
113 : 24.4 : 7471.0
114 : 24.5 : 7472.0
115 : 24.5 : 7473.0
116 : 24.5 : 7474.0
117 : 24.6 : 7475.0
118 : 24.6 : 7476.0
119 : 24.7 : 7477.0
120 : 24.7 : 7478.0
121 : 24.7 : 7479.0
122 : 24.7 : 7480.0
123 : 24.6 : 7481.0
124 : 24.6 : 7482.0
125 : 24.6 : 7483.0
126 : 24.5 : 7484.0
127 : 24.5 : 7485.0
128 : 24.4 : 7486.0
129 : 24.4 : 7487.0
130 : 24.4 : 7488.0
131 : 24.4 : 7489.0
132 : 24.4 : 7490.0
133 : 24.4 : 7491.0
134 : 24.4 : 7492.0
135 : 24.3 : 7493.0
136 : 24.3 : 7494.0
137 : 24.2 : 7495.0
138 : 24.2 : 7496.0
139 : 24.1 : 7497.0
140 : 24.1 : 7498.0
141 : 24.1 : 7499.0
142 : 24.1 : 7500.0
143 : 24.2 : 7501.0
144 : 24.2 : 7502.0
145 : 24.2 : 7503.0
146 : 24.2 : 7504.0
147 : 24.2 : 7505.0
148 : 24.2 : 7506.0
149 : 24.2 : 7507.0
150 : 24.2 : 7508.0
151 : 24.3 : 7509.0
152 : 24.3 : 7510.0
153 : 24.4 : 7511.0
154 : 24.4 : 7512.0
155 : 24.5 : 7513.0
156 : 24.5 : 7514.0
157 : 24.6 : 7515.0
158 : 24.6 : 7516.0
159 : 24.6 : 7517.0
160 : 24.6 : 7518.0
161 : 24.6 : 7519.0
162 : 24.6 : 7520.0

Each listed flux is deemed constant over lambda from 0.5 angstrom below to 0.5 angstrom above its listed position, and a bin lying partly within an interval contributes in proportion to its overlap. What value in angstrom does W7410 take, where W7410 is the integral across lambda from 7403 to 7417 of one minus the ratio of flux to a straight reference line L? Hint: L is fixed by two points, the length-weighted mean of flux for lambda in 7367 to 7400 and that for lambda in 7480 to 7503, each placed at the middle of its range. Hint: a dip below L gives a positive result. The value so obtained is 0.4 angstrom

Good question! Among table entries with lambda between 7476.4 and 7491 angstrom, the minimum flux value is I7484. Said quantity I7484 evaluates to 24.4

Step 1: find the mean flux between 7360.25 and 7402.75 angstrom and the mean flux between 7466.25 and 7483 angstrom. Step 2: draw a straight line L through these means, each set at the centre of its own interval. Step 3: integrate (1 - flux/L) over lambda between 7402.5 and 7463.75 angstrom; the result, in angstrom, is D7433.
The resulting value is 0.3 angstrom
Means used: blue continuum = 24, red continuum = 24.6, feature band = 24.2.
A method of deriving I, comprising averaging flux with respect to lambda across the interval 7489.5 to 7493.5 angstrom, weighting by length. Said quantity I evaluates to 24.4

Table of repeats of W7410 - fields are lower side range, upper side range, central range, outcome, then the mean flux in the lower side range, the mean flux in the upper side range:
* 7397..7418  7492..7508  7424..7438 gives -0.63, 23.6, 24.2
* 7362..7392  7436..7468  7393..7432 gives 0.31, 24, 24.4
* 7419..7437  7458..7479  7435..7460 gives 0.19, 24.7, 24.5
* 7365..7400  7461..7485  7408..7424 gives 0.39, 24.1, 24.5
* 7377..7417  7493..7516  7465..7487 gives -0.35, 23.9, 24.3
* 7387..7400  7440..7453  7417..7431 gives -0.13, 24.1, 24.3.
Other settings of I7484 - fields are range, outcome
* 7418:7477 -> 23.7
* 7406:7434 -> 23.1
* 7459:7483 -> 24.2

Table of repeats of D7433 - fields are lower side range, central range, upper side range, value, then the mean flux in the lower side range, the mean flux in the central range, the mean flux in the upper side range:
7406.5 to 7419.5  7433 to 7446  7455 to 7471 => -0.3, 23.4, 24.6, 24.4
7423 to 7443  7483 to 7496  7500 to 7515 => 0.0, 24.7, 24.4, 24.3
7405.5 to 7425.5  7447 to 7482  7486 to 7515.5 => -0.6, 23.7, 24.4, 24.3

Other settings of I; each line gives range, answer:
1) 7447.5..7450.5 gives 24.3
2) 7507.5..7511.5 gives 24.3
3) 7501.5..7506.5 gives 24.2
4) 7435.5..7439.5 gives 24.8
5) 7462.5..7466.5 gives 24.5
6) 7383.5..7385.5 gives 23.9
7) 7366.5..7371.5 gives 24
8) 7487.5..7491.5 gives 24.4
